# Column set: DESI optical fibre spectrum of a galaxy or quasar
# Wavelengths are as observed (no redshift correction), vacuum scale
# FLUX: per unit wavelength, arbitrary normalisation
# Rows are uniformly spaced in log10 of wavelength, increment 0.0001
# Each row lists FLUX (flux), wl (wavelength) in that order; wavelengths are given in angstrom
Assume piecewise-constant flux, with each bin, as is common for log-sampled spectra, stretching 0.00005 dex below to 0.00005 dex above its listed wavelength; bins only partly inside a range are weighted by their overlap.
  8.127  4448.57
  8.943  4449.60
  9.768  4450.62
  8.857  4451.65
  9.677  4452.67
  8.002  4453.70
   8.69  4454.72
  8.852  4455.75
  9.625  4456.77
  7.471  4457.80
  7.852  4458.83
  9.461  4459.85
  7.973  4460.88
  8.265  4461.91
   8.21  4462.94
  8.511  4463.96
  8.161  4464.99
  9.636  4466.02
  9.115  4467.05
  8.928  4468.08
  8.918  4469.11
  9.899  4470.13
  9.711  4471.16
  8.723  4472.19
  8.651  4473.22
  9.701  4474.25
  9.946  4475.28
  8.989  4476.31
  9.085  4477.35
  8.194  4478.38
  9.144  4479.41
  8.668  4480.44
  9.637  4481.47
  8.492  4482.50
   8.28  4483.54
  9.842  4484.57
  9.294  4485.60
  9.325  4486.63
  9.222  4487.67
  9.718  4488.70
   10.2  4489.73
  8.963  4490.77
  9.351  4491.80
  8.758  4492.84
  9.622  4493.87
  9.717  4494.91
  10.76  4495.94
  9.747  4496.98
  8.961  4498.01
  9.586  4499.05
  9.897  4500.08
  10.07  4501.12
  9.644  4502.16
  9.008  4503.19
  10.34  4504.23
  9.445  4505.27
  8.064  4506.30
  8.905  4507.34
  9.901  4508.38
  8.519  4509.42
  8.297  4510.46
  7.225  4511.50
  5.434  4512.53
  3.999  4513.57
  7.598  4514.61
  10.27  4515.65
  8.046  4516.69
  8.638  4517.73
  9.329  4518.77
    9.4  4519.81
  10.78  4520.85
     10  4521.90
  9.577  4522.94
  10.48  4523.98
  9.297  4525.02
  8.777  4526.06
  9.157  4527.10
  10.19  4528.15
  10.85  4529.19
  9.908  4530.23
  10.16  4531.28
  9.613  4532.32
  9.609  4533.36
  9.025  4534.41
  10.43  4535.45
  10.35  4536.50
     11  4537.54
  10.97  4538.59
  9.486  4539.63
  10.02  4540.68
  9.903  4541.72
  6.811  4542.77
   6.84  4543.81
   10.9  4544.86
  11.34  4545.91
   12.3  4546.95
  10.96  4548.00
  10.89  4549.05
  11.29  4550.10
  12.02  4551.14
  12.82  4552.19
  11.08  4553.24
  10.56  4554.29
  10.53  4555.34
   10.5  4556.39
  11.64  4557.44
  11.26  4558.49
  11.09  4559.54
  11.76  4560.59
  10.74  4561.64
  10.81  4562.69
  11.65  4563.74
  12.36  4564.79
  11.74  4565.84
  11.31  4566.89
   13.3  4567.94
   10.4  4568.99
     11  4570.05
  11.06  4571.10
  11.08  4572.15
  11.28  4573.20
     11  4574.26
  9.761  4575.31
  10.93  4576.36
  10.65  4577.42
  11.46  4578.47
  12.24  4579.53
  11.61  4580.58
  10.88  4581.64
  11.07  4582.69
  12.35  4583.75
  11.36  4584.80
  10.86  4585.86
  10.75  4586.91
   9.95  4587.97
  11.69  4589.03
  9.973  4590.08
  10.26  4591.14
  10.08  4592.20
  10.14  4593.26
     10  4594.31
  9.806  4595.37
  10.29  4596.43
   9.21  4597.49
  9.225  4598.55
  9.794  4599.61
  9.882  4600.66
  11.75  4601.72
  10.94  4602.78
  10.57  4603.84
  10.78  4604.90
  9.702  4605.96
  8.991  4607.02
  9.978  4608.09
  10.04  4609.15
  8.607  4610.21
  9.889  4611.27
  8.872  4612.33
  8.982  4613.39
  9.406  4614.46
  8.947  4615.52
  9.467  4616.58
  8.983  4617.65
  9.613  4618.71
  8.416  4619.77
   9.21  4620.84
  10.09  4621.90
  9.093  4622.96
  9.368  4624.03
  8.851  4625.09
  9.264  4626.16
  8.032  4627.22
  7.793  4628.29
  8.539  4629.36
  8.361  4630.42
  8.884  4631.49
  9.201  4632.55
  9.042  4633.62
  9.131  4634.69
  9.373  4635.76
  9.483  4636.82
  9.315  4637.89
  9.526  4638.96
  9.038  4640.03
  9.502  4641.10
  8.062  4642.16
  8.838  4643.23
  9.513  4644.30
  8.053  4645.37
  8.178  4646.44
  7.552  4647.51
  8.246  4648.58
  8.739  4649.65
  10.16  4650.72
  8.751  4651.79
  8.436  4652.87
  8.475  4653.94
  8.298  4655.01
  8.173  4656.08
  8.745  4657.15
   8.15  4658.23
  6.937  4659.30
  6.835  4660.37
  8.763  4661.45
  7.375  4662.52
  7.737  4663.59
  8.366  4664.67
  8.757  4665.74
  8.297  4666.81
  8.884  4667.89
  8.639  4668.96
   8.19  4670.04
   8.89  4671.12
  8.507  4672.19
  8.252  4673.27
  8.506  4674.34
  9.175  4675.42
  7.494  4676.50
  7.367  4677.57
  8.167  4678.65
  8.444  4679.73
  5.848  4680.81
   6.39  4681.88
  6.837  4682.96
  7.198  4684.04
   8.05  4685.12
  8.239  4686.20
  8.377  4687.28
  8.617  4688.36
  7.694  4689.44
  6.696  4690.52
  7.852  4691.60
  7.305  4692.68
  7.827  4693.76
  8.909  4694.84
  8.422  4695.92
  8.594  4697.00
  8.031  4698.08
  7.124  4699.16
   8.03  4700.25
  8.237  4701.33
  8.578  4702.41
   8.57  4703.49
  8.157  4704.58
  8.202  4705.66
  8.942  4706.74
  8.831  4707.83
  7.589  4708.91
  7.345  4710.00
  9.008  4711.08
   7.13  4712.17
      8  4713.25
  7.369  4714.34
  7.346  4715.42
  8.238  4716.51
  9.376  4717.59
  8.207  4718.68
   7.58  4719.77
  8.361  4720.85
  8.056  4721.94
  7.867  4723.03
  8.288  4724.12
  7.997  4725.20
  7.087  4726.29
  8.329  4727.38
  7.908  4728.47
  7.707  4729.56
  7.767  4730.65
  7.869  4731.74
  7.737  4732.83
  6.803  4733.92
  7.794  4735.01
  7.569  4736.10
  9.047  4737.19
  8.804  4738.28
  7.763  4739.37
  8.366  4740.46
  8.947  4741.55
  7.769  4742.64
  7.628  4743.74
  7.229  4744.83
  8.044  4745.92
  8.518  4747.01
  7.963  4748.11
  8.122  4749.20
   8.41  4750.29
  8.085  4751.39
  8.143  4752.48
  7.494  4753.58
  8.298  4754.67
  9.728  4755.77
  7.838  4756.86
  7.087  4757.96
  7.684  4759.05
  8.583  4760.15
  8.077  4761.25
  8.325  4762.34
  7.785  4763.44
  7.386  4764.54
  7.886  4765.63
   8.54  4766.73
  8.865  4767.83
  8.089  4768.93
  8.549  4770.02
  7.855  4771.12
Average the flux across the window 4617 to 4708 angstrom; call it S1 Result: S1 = 8.39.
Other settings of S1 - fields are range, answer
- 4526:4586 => 10.8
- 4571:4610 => 10.6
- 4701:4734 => 8.03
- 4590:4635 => 9.47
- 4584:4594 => 10.6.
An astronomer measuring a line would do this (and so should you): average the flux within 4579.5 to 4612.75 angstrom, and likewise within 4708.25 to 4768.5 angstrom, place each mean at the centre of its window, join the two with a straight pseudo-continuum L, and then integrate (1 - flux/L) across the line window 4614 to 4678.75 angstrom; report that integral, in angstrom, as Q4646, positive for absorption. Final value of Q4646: 5.9 angstrom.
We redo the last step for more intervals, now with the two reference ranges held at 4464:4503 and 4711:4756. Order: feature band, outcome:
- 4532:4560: -4.7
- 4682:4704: 0.8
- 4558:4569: -3.3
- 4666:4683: 0.6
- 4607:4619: -1.0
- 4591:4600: -1.2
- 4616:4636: -1.0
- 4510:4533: 0.3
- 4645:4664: 0.5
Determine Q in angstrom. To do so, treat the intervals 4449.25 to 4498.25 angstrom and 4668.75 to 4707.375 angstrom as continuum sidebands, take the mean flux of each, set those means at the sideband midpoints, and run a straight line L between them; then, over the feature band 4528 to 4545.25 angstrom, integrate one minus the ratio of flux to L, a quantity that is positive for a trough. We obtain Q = -1.9 angstrom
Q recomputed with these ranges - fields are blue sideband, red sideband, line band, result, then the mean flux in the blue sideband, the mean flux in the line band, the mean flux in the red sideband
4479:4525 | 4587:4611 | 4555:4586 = -4.7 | 9.1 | 11.3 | 10.1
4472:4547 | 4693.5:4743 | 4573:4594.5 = -4.9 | 9.31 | 10.9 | 8.08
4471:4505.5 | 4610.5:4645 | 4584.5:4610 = -3.1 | 9.37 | 10.2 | 9.06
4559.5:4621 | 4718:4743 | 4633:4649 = 1.2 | 10.5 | 8.86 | 7.99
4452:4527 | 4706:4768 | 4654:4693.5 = 1.6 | 9.01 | 7.95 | 8.04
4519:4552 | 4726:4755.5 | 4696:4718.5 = 0.5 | 10.1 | 8.14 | 7.99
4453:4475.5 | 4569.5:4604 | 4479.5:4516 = 1.3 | 8.83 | 8.99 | 10.7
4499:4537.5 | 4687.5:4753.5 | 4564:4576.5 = -3.3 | 9.2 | 11.3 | 8.03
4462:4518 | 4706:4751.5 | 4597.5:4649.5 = -4.7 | 8.98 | 9.21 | 8.02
